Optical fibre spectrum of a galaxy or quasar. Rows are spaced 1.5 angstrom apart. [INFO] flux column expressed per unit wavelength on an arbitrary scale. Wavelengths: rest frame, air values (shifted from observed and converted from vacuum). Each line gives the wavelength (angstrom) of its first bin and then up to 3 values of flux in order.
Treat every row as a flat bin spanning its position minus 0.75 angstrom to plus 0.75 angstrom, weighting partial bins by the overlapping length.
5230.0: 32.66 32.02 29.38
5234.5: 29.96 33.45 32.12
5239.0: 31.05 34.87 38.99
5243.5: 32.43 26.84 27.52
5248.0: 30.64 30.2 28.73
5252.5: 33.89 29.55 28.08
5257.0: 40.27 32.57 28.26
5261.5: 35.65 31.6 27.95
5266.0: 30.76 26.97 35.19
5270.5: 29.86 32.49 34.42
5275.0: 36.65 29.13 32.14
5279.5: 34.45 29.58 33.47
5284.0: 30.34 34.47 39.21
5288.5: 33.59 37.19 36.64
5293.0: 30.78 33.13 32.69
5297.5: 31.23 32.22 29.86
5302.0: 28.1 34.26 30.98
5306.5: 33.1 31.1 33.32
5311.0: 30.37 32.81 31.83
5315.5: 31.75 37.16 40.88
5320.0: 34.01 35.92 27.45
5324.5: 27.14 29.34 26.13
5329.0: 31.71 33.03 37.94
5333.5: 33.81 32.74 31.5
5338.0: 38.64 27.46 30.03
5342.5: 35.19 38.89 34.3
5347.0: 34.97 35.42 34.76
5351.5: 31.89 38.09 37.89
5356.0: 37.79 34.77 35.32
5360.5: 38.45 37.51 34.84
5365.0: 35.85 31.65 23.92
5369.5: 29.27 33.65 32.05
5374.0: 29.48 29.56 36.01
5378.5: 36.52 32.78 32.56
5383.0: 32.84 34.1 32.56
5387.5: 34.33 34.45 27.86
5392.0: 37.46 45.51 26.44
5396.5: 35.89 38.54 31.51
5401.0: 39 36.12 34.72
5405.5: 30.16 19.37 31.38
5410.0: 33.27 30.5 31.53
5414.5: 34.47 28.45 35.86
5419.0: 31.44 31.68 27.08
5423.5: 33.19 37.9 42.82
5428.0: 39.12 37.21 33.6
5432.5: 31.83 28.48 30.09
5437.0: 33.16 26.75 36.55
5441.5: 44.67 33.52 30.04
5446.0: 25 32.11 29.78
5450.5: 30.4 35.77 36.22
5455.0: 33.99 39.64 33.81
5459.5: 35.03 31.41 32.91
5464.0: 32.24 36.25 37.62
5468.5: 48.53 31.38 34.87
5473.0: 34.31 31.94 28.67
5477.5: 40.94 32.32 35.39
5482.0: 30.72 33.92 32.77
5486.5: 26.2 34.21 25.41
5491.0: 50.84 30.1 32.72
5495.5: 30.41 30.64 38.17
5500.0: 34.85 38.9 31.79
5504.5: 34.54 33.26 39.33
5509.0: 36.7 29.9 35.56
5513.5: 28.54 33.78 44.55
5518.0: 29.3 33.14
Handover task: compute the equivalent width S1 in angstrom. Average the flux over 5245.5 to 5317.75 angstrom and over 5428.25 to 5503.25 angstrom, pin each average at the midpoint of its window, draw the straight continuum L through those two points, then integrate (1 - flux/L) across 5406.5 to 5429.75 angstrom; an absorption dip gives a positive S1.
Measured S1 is 0.4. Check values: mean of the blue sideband 32.2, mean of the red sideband 33.8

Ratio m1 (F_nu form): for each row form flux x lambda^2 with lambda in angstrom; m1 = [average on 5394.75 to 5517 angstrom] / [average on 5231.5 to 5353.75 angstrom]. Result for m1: 1.10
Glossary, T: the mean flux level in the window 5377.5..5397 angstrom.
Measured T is 34.1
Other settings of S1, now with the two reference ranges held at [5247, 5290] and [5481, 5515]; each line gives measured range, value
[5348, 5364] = -1.63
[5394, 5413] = 0.38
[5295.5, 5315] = 0.46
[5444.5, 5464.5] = 0.31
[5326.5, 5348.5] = -0.47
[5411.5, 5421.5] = 0.35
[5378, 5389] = -0.25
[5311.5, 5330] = 0.21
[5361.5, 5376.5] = 0.49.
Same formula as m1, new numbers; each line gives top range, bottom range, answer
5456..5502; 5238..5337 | 1.14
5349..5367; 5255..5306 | 1.13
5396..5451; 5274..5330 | 1.06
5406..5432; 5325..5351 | 1.02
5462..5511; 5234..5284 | 1.18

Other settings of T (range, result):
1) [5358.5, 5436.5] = 33.3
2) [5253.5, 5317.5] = 32.4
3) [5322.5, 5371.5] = 33.4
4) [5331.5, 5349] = 34.2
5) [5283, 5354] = 33.2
